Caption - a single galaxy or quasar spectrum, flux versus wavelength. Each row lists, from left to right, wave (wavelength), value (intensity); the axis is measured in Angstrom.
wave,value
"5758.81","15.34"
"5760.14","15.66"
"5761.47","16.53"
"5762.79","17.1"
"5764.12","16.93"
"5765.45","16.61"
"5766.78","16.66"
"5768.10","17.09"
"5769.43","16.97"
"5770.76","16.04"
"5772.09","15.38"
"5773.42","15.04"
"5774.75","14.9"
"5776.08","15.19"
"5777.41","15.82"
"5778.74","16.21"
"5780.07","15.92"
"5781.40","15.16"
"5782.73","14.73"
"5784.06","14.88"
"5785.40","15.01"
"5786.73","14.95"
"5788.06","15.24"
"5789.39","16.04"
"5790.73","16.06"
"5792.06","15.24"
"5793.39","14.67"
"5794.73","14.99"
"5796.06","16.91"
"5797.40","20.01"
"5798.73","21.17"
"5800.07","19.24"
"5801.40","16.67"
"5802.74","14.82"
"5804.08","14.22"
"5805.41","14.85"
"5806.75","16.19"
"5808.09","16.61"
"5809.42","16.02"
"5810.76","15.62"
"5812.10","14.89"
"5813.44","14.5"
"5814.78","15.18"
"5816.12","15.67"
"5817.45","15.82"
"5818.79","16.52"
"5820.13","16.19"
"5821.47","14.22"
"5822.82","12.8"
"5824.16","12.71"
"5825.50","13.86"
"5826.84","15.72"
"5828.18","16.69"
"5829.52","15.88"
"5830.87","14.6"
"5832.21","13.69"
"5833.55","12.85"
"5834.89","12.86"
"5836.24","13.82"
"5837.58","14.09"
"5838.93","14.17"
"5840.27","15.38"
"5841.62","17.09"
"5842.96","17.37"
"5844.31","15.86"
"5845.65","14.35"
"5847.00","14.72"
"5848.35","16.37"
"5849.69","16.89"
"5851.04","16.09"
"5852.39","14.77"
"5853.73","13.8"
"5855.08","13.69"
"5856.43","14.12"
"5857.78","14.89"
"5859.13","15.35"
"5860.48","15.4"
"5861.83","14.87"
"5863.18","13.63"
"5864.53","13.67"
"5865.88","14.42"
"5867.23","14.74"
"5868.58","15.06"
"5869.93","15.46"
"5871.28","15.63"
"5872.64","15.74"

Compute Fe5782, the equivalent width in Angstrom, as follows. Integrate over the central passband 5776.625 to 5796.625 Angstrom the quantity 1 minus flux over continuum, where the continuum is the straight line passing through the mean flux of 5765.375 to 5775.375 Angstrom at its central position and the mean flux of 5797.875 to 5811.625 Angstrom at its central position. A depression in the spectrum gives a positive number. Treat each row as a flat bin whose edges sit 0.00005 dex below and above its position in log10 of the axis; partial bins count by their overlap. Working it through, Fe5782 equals 1.0 Angstrom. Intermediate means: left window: 16.1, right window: 16.6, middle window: 15.4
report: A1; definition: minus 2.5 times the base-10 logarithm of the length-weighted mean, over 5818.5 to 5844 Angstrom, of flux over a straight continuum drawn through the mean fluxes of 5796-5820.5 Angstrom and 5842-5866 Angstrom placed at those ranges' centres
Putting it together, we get 0.07 mag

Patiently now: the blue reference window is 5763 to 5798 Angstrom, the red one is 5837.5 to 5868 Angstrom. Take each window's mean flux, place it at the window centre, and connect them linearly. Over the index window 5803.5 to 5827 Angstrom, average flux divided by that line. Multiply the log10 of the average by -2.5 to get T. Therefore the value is 0.03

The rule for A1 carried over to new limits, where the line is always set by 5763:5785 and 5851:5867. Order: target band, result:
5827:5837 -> 0.04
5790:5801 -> -0.12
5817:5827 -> 0.03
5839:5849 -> -0.07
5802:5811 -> -0.01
